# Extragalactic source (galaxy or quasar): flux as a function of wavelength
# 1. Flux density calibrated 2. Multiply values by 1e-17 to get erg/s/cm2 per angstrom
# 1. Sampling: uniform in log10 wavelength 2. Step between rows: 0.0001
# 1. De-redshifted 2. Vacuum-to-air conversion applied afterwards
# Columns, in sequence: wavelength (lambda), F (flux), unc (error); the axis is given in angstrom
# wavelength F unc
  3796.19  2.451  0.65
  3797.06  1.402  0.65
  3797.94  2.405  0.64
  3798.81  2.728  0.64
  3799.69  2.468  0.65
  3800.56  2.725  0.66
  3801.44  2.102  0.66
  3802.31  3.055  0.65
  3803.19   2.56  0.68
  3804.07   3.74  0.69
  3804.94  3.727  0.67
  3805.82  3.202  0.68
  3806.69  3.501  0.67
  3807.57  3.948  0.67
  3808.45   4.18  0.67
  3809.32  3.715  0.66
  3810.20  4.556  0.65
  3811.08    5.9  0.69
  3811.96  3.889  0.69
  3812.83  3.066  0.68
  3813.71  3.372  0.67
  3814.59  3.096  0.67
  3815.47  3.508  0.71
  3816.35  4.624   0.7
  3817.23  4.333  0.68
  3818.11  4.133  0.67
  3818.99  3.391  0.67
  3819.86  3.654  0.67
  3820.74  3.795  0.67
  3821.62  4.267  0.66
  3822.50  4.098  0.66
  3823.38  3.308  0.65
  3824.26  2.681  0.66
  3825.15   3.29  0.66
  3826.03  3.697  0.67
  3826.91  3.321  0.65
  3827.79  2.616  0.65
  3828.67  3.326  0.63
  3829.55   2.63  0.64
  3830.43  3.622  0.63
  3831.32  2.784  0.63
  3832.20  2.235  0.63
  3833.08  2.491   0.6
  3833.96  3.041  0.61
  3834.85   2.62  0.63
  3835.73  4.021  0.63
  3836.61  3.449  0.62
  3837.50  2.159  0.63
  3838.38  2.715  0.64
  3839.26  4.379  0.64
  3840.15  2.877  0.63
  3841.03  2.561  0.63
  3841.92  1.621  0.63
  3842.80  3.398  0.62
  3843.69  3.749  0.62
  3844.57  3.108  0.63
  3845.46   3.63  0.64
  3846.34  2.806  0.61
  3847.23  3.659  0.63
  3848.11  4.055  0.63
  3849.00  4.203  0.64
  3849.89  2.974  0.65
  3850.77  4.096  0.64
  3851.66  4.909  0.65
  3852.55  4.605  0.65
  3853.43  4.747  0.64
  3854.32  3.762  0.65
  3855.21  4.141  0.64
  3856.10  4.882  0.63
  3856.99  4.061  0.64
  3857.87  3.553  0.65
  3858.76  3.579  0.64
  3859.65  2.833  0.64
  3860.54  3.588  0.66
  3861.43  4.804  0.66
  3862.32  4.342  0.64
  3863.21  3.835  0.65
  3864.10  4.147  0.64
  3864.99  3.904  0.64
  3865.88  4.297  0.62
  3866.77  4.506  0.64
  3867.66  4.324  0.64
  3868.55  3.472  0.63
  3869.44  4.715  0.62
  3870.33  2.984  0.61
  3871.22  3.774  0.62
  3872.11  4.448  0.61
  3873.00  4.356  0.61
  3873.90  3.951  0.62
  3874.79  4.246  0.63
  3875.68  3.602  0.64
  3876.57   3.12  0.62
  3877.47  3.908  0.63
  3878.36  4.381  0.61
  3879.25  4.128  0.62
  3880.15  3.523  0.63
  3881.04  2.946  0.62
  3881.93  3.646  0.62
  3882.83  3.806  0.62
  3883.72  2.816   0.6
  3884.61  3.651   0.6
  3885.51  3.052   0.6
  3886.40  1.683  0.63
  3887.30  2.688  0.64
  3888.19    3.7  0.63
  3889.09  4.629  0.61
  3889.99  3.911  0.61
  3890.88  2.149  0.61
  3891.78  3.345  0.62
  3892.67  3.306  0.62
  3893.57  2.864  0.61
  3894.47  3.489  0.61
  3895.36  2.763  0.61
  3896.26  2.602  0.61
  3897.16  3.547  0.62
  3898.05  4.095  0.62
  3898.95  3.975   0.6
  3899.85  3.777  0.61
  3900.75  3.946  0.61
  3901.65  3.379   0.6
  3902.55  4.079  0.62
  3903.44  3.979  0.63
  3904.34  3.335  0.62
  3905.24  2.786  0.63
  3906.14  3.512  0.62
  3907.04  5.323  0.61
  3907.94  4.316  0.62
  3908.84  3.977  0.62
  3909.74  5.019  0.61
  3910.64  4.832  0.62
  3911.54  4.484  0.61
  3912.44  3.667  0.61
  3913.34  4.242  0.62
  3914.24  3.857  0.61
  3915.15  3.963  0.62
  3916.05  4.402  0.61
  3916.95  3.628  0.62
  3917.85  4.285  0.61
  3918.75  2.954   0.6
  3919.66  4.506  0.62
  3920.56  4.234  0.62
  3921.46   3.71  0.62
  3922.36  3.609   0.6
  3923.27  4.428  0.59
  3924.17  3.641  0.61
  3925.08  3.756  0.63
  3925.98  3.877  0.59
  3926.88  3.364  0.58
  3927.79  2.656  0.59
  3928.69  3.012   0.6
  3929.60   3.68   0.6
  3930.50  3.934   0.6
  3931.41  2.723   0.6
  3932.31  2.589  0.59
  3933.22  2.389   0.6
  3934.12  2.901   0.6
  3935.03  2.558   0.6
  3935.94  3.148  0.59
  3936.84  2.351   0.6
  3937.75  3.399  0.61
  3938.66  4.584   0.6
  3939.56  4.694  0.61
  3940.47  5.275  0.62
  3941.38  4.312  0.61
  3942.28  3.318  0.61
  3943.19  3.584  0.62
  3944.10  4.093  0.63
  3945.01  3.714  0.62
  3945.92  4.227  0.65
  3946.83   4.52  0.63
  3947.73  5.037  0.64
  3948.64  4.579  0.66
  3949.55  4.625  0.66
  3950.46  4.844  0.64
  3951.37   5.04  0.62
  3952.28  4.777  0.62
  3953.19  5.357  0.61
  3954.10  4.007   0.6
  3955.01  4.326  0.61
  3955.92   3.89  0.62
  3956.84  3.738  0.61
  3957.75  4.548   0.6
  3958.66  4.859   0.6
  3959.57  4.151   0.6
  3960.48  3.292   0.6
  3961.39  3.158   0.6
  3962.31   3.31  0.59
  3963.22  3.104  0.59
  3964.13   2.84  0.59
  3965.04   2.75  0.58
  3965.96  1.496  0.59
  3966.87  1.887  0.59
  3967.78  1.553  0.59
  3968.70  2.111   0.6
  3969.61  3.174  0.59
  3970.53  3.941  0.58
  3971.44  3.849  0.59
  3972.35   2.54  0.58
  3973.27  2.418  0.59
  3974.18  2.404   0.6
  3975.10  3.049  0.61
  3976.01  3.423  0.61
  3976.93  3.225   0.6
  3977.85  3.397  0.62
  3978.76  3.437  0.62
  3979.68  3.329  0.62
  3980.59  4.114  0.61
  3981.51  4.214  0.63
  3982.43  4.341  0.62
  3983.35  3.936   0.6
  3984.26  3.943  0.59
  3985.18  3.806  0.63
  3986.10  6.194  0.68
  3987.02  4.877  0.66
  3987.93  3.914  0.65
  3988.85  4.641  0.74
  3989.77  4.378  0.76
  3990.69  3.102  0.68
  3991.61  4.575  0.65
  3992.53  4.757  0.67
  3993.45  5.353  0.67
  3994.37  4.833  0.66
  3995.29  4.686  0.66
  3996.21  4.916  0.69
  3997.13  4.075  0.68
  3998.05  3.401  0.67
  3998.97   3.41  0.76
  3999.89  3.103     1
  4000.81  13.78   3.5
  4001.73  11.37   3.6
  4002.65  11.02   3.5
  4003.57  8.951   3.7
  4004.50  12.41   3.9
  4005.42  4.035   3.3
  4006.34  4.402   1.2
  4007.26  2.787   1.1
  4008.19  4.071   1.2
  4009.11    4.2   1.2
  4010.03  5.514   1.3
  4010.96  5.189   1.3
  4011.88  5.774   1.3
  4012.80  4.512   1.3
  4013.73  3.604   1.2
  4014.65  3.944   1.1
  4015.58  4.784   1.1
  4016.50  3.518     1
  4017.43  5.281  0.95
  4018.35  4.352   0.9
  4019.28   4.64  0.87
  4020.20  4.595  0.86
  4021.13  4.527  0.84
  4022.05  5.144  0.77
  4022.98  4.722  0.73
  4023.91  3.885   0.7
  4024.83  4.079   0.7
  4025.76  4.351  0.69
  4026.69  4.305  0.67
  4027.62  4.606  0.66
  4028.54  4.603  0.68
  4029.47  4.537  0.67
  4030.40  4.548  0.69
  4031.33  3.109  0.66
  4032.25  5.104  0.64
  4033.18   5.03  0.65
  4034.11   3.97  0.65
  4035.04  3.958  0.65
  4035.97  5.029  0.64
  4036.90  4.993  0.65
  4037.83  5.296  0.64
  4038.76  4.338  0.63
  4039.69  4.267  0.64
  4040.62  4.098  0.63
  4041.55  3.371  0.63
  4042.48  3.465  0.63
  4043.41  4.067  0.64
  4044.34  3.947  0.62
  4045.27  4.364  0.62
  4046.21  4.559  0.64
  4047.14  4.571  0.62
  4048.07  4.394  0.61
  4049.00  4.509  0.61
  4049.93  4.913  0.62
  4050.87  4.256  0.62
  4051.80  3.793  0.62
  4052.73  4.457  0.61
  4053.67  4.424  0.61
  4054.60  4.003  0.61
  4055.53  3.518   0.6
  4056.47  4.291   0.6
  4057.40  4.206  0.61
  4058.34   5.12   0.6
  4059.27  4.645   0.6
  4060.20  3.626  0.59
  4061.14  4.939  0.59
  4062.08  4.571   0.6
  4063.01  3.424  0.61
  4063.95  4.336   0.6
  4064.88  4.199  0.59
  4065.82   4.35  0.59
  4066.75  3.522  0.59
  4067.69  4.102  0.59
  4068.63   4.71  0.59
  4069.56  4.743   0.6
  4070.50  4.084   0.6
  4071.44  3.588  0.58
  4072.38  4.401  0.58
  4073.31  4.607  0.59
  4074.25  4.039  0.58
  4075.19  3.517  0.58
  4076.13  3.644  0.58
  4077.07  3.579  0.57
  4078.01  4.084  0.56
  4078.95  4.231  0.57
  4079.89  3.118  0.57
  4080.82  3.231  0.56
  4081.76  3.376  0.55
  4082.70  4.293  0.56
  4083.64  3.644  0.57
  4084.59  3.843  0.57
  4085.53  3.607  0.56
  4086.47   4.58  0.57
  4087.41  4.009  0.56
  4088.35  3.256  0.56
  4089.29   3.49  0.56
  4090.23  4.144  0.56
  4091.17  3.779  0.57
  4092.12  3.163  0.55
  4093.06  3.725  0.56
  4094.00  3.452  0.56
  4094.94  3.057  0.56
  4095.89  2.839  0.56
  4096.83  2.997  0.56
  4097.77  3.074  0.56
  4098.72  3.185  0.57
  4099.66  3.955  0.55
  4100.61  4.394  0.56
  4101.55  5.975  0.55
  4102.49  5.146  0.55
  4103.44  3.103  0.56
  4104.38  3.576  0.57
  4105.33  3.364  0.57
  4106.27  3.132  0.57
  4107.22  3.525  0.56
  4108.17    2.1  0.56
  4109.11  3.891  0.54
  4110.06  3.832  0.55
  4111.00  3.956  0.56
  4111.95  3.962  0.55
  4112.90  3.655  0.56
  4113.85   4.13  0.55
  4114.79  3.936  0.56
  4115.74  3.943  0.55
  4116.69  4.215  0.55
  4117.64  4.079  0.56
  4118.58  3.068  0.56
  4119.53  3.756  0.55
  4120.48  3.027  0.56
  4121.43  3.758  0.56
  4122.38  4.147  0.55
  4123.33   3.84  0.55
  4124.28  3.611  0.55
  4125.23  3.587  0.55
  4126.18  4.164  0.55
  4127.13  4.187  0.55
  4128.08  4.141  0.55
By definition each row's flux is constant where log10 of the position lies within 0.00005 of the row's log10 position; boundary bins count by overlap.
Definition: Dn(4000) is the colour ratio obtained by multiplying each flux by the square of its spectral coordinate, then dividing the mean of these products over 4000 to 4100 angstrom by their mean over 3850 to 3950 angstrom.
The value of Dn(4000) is 1.27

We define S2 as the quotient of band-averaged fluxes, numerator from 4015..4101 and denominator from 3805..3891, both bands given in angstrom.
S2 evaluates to 1.13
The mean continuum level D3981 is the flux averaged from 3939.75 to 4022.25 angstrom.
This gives 4.42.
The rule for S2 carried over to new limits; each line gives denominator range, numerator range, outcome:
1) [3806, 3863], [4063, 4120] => 1.06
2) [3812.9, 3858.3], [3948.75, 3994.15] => 1.08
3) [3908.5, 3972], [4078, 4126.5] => 0.99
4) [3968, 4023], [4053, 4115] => 0.83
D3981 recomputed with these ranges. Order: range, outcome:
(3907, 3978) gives 3.69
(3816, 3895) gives 3.58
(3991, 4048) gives 4.95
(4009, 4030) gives 4.56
